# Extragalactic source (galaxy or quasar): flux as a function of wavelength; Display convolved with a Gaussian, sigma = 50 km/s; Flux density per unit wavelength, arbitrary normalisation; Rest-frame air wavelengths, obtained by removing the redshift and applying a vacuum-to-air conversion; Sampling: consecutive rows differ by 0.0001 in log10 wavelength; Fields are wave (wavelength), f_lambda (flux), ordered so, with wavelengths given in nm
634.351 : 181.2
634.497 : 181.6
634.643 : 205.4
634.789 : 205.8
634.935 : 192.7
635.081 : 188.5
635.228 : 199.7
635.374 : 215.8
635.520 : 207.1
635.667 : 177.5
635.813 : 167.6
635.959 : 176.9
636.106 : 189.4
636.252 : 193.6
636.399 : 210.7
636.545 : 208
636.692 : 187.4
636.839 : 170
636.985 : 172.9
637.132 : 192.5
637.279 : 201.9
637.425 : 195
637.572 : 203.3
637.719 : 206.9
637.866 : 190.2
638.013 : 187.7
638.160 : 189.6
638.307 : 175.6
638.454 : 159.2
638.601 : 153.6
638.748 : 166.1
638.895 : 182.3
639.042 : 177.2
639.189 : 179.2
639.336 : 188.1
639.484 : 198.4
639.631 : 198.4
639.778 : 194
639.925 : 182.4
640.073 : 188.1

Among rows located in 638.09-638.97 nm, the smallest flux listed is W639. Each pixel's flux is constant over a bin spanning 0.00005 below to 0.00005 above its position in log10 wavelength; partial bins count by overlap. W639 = 153.6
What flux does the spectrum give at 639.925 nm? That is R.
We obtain 182.4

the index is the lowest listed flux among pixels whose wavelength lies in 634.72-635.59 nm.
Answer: 188.5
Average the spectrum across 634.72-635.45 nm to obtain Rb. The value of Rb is 201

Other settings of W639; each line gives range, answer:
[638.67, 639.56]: 166.1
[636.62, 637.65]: 170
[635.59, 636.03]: 167.6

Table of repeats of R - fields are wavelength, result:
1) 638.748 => 166.1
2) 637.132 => 192.5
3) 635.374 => 215.8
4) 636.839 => 170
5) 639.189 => 179.2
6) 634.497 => 181.6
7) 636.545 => 208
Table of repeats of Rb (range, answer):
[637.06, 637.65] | 198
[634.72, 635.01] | 199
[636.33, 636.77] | 202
